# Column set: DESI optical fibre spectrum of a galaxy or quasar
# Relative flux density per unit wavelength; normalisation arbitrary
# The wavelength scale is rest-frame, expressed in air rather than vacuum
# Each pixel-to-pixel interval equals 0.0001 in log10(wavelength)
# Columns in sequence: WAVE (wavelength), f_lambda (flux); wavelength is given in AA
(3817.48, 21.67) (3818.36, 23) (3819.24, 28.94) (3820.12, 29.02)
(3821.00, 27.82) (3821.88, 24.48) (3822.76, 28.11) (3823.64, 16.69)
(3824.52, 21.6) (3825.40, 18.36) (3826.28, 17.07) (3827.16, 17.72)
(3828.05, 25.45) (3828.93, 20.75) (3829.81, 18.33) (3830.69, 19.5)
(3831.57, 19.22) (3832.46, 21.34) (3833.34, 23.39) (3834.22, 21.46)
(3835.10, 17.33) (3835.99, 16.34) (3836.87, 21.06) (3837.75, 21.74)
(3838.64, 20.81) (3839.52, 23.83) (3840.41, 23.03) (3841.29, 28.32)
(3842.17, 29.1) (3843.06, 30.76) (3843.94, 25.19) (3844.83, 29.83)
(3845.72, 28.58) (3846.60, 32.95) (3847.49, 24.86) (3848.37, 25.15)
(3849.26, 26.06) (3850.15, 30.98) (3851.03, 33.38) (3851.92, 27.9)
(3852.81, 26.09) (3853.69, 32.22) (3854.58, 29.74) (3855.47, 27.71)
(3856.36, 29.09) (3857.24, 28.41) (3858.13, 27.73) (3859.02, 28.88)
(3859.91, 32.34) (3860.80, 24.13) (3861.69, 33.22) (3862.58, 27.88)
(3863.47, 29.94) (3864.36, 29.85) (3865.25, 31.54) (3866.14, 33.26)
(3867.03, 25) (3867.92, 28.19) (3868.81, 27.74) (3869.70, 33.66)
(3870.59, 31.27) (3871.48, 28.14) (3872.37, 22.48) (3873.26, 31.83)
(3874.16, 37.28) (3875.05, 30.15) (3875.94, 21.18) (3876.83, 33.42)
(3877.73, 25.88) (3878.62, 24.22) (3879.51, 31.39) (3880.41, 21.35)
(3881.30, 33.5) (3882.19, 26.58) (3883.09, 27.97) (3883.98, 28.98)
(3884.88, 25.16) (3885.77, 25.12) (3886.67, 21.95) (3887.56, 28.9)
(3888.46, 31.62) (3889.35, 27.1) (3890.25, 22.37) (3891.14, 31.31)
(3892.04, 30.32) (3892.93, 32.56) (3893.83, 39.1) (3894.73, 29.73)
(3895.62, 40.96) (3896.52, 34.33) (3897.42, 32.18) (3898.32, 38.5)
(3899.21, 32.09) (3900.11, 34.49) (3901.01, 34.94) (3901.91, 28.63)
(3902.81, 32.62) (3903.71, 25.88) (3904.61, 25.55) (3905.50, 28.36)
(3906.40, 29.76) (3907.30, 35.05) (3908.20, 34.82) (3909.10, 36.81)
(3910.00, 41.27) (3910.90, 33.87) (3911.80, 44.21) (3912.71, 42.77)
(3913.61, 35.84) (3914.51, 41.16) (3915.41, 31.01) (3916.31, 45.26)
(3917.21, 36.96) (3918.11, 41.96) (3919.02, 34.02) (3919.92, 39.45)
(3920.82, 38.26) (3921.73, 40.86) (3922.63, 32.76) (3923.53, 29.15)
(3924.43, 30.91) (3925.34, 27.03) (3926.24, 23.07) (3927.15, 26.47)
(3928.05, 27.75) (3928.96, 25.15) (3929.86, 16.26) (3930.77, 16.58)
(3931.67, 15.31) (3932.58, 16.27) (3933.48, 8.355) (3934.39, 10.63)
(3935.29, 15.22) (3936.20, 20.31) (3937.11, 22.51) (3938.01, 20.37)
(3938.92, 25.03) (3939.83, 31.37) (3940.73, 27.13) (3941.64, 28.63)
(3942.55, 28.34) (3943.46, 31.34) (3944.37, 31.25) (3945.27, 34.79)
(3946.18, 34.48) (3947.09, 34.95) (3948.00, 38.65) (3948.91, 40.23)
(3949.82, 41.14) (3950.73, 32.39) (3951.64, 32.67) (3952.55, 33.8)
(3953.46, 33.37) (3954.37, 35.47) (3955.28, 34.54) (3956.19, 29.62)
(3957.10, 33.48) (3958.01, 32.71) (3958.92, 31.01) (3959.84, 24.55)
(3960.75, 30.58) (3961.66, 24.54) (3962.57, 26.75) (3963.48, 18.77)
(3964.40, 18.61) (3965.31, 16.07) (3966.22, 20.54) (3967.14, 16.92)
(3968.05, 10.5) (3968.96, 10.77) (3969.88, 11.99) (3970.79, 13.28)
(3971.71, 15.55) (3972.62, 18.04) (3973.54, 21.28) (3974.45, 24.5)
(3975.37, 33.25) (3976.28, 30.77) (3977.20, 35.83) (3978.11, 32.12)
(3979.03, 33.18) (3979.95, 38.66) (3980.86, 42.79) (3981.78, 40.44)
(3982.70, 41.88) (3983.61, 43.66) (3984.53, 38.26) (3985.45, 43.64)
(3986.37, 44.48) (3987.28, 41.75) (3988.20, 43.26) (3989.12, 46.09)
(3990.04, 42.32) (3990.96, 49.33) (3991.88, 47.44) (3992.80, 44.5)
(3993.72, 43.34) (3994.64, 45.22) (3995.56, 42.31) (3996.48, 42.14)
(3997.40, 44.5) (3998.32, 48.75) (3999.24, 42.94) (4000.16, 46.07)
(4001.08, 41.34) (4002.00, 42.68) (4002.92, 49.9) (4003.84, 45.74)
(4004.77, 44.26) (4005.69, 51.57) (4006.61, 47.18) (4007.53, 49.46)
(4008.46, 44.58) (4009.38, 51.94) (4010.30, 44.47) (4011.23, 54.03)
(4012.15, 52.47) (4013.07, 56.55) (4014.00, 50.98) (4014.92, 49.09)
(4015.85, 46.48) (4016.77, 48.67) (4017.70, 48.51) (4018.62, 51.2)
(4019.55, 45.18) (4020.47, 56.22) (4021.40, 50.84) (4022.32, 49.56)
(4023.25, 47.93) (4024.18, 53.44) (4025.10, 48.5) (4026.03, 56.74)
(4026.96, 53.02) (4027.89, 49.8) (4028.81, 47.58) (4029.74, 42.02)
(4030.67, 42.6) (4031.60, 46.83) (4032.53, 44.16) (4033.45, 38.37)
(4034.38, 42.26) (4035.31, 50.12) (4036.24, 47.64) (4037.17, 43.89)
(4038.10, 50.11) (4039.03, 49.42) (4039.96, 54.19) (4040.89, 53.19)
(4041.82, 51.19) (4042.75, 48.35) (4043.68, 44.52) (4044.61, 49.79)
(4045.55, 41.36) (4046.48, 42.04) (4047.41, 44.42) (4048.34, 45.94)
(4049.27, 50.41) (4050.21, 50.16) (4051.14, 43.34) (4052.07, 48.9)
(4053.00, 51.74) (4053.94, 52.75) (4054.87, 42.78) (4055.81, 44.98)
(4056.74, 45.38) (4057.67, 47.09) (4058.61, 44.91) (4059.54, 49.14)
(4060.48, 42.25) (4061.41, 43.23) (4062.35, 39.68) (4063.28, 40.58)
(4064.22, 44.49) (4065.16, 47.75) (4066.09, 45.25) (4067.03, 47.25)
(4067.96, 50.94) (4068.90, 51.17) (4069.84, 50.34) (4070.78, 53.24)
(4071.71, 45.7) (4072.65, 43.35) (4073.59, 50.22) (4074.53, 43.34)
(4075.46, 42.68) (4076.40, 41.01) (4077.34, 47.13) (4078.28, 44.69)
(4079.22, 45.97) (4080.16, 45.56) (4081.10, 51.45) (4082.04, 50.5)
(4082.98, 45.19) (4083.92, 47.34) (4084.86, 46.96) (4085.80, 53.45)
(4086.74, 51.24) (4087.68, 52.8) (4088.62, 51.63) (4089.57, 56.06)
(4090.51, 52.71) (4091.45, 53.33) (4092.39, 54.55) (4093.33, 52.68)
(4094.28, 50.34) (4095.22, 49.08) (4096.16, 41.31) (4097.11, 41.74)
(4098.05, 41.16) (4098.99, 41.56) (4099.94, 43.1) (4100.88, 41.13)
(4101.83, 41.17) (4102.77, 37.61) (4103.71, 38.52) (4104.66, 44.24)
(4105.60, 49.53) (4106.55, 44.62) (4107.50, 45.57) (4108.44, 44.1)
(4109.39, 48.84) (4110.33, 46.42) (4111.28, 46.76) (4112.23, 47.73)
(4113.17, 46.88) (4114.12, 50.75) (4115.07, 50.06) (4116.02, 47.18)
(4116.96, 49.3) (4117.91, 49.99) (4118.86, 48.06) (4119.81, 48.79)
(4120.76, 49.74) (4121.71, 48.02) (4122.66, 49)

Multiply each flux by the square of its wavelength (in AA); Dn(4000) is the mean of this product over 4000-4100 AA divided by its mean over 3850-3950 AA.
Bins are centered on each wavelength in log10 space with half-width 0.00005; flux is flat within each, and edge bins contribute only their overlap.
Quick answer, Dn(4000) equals 1.7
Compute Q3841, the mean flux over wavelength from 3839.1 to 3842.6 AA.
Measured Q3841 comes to 26.1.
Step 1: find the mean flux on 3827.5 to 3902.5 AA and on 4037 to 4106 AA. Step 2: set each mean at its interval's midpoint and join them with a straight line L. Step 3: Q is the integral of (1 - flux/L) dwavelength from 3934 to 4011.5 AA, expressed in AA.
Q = 8.21 AA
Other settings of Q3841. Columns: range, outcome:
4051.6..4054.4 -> 51.1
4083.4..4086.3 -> 49.2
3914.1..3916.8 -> 39.2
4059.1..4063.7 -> 43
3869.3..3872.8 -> 28.9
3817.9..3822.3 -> 26.6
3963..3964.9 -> 18.7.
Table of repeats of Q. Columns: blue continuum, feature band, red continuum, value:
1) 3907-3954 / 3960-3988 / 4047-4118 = 5.9 AA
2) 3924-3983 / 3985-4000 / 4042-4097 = -4.9 AA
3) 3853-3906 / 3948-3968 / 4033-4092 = 4.5 AA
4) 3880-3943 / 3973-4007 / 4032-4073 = -1.9 AA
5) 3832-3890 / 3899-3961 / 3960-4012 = 3.0 AA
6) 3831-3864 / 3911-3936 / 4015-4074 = 3.6 AA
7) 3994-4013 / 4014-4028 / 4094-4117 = -1.2 AA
